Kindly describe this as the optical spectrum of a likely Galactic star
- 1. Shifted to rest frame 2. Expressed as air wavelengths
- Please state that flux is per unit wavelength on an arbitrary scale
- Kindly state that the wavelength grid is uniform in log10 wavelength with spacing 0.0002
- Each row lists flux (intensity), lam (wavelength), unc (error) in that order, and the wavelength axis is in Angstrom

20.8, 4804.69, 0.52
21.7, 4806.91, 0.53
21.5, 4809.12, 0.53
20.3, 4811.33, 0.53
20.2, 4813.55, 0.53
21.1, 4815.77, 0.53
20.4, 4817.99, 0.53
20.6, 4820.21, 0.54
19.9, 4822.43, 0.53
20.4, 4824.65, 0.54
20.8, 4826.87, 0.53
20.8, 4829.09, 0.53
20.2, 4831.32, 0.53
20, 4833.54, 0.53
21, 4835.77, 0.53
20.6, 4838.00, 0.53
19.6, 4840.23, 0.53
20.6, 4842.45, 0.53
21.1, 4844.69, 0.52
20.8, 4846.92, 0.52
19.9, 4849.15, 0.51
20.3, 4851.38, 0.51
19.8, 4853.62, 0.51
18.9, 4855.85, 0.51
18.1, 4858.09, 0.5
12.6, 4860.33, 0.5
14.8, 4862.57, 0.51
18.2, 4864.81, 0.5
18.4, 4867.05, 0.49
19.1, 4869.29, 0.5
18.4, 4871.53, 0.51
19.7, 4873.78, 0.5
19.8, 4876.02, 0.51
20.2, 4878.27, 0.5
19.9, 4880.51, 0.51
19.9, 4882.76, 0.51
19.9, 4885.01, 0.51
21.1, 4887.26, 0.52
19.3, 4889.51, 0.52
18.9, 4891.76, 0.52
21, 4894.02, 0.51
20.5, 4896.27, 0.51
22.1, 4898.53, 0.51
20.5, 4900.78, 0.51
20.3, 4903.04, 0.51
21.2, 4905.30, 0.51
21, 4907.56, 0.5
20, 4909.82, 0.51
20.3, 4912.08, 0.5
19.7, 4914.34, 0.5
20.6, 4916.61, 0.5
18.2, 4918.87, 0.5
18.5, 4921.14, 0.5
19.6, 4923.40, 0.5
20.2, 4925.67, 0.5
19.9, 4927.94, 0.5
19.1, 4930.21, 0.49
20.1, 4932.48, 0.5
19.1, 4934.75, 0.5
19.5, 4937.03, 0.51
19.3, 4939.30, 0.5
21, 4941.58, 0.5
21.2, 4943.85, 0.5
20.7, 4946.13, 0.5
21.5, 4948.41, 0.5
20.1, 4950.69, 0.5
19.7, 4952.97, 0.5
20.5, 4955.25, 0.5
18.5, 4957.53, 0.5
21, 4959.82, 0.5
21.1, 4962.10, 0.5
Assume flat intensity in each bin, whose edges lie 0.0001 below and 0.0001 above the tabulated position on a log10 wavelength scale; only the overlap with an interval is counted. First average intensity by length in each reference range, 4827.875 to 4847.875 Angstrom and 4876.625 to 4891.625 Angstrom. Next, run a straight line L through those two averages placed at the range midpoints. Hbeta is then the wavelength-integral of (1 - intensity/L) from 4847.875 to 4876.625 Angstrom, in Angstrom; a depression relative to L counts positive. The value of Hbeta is 2.8 Angstrom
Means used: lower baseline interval 20.5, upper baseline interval 20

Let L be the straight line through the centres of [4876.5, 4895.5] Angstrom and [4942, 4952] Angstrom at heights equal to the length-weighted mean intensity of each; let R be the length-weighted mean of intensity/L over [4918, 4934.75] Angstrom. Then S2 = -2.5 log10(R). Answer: 0.066 mag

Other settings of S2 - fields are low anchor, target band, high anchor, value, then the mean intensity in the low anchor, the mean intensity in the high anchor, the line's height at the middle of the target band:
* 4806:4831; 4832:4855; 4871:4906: 0.008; 20.7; 20.2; 20.5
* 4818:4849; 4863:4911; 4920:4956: 0.018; 20.5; 20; 20.2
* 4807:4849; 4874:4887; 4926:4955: 0.019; 20.6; 20.1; 20.4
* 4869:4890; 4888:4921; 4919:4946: -0.025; 19.8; 19.7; 19.8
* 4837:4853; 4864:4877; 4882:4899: 0.076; 20.4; 20.3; 20.3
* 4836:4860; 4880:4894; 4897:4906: 0.040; 19.8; 21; 20.7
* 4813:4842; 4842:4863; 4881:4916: 0.093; 20.4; 20.4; 20.4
